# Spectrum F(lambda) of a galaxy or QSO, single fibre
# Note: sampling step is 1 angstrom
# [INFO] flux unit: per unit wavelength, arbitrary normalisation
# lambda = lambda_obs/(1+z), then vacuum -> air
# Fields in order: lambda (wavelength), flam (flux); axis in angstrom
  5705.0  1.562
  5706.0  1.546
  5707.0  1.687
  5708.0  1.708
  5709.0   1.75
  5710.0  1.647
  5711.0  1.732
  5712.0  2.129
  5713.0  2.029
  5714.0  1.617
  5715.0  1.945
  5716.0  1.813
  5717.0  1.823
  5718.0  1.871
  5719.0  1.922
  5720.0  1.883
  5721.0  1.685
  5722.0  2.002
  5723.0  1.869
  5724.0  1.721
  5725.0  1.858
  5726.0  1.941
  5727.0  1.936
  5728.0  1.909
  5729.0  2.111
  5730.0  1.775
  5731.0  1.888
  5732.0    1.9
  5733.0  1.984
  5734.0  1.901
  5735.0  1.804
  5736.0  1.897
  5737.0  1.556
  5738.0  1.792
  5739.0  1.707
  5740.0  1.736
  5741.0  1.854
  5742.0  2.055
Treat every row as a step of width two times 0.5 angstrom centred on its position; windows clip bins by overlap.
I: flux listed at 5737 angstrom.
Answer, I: 1.556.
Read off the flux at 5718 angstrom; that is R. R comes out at 1.871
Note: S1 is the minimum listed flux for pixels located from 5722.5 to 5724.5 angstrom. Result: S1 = 1.721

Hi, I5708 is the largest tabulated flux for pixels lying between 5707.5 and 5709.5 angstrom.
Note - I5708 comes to 1.75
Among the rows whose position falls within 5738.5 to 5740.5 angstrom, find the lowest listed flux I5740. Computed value 1.707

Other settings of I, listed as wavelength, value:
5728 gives 1.909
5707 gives 1.687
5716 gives 1.813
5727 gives 1.936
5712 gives 2.129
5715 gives 1.945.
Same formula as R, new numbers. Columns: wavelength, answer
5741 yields 1.854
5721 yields 1.685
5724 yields 1.721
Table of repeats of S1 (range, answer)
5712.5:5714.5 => 1.617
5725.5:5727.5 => 1.936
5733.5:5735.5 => 1.804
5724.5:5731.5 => 1.775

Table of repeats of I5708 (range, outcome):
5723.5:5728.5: 1.941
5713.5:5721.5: 1.945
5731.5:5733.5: 1.984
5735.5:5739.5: 1.897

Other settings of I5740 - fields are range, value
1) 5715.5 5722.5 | 1.685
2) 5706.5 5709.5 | 1.687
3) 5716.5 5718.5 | 1.823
